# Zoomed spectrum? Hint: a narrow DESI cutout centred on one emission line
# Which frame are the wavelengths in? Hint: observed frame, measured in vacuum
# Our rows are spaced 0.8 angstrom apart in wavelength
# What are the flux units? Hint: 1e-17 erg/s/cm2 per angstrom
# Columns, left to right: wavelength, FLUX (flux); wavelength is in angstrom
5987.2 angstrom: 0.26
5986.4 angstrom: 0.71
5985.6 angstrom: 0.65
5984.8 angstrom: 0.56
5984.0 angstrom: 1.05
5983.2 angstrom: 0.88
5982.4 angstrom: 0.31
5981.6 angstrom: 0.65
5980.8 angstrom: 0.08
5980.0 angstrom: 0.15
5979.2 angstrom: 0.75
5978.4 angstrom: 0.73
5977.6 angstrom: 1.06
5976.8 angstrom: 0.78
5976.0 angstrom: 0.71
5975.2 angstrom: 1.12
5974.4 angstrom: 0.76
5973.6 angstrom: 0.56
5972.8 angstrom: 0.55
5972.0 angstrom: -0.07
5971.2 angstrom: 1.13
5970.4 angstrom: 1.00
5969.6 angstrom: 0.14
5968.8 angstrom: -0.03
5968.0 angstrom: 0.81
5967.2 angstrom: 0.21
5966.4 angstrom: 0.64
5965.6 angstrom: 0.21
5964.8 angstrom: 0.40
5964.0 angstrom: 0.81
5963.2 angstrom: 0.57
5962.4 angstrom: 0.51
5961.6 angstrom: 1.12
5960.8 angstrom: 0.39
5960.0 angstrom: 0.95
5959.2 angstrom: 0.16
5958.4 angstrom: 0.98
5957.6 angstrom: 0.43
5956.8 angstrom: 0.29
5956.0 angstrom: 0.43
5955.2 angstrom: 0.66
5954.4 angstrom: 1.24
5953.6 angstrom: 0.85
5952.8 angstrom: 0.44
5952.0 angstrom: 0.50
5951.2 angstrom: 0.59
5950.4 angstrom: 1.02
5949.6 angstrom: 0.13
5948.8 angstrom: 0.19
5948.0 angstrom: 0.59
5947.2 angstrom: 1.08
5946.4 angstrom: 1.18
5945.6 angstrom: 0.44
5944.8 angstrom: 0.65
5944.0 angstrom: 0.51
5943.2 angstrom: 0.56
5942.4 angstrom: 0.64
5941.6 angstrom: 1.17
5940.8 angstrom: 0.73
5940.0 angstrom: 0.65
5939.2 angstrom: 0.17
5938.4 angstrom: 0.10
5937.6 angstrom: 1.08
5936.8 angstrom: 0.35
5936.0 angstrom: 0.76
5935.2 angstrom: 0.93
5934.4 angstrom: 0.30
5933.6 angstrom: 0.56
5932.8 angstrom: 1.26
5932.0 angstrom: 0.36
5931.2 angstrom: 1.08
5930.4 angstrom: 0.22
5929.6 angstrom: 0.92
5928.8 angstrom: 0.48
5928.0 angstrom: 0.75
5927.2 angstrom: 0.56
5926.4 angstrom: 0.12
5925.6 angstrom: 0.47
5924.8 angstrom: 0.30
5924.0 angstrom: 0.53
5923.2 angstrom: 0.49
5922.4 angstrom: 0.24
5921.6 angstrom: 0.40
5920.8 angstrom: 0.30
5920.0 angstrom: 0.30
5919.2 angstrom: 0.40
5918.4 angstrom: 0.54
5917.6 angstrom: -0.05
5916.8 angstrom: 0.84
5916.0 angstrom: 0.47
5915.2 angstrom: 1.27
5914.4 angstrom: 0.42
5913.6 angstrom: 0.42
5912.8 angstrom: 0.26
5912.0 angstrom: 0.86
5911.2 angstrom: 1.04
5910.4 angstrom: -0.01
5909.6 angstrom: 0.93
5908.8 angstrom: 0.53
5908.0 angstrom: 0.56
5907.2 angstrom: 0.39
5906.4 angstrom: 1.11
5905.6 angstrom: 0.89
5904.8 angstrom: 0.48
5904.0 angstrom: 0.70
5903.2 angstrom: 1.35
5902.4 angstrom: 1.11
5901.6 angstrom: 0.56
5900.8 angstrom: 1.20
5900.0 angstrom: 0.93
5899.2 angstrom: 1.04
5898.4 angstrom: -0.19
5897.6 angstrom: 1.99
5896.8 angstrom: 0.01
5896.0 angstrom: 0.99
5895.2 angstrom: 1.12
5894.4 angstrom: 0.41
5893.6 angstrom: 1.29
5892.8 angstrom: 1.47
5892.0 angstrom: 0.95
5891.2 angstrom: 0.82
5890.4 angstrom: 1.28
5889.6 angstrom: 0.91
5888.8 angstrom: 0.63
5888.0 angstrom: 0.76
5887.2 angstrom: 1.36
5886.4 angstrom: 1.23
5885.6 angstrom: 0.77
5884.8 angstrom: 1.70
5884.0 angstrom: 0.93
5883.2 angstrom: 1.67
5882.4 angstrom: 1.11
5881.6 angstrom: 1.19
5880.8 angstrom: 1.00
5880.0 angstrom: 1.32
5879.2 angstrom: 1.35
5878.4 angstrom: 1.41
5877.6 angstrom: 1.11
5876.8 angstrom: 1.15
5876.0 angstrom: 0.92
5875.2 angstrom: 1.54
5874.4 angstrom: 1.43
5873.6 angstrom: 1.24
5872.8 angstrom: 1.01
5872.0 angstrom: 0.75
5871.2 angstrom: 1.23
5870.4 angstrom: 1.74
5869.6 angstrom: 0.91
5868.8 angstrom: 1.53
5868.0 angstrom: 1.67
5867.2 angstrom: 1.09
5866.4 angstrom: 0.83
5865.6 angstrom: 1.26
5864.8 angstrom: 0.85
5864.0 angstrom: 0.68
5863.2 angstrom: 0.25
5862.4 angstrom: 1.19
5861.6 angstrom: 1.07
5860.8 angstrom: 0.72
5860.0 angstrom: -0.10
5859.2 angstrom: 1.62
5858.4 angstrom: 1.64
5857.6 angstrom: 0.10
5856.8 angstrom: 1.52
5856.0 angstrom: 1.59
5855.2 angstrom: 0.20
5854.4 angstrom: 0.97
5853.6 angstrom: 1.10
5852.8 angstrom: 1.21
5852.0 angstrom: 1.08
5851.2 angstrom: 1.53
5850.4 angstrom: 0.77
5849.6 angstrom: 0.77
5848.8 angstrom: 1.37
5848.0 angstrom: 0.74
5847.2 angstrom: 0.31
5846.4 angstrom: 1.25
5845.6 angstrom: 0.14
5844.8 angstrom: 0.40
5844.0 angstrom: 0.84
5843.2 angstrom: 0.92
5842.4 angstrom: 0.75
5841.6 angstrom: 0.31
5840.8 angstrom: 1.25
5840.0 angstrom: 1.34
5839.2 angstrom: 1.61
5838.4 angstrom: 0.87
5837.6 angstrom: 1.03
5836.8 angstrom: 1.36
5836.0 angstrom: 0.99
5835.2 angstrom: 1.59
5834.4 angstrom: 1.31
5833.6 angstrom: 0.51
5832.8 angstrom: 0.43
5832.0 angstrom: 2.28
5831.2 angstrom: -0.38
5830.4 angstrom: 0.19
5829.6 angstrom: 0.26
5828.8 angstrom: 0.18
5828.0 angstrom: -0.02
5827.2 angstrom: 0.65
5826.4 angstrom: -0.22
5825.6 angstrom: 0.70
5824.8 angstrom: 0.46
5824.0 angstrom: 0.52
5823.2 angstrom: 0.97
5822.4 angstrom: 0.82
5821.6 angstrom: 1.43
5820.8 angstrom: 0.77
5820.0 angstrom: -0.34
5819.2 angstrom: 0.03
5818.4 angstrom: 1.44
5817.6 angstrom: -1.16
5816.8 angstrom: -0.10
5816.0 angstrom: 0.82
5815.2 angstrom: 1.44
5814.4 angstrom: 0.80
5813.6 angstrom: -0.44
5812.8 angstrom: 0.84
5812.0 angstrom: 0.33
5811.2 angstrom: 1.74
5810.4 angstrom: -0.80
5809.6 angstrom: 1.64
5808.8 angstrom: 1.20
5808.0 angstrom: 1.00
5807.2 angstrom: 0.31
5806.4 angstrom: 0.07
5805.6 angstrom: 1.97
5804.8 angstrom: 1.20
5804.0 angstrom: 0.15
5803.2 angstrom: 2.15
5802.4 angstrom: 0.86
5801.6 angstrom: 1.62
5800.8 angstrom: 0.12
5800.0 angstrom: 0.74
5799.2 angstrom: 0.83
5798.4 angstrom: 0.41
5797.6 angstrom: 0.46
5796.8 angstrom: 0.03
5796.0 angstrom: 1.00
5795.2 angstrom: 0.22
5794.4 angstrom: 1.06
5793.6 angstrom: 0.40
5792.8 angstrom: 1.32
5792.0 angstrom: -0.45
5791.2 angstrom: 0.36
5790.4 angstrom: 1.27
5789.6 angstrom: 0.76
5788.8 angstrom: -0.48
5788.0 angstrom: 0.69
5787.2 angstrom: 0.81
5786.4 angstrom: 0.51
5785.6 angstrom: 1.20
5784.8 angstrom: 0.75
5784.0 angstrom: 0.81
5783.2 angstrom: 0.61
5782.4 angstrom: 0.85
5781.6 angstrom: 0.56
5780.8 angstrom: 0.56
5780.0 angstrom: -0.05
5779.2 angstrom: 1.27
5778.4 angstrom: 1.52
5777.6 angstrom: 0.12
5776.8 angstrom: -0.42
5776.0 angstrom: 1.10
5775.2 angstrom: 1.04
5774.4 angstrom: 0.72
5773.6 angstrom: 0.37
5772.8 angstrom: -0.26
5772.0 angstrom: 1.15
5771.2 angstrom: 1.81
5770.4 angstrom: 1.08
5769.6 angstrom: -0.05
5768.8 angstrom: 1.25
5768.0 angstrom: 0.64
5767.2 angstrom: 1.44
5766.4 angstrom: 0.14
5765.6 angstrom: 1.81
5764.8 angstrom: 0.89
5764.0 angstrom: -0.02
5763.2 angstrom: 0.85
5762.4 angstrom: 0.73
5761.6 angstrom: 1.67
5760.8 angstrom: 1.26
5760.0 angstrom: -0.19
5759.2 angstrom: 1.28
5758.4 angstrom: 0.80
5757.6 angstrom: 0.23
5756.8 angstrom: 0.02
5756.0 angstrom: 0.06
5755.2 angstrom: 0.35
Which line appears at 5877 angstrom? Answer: Mg II 2798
